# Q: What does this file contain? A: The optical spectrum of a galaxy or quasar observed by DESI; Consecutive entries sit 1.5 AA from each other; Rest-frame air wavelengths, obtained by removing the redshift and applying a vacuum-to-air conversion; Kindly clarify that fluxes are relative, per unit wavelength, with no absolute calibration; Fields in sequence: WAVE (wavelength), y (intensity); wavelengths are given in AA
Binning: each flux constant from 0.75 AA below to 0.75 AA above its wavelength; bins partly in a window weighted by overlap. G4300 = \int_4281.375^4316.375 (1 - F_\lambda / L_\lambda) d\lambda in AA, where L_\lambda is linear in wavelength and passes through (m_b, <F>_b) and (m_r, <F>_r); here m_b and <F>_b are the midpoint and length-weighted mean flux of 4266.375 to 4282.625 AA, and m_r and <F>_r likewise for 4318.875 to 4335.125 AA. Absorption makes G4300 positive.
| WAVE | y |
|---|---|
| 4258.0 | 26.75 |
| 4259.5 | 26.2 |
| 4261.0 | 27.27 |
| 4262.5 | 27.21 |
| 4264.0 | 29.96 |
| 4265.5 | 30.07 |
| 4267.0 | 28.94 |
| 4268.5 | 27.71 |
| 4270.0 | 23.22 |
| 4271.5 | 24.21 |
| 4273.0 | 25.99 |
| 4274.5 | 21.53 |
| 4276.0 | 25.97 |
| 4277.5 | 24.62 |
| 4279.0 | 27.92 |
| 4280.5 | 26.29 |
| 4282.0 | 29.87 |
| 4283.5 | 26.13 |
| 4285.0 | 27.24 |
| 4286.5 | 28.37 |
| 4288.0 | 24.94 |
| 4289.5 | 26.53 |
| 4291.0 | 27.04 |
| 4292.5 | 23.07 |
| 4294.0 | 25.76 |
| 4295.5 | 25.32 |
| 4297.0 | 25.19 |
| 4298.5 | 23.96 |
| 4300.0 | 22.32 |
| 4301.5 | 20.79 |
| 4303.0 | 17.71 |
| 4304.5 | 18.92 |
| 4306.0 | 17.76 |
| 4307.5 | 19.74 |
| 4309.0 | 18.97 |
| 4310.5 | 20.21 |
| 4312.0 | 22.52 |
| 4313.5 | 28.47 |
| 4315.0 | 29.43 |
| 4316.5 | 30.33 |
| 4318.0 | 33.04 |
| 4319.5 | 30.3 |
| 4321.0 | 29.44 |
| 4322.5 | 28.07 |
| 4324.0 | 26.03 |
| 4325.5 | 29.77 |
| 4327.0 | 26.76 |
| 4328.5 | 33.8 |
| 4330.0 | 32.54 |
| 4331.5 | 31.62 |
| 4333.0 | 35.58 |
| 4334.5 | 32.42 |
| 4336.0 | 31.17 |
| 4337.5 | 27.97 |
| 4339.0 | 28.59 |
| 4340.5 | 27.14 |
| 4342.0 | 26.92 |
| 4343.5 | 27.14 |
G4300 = 5.00 AA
